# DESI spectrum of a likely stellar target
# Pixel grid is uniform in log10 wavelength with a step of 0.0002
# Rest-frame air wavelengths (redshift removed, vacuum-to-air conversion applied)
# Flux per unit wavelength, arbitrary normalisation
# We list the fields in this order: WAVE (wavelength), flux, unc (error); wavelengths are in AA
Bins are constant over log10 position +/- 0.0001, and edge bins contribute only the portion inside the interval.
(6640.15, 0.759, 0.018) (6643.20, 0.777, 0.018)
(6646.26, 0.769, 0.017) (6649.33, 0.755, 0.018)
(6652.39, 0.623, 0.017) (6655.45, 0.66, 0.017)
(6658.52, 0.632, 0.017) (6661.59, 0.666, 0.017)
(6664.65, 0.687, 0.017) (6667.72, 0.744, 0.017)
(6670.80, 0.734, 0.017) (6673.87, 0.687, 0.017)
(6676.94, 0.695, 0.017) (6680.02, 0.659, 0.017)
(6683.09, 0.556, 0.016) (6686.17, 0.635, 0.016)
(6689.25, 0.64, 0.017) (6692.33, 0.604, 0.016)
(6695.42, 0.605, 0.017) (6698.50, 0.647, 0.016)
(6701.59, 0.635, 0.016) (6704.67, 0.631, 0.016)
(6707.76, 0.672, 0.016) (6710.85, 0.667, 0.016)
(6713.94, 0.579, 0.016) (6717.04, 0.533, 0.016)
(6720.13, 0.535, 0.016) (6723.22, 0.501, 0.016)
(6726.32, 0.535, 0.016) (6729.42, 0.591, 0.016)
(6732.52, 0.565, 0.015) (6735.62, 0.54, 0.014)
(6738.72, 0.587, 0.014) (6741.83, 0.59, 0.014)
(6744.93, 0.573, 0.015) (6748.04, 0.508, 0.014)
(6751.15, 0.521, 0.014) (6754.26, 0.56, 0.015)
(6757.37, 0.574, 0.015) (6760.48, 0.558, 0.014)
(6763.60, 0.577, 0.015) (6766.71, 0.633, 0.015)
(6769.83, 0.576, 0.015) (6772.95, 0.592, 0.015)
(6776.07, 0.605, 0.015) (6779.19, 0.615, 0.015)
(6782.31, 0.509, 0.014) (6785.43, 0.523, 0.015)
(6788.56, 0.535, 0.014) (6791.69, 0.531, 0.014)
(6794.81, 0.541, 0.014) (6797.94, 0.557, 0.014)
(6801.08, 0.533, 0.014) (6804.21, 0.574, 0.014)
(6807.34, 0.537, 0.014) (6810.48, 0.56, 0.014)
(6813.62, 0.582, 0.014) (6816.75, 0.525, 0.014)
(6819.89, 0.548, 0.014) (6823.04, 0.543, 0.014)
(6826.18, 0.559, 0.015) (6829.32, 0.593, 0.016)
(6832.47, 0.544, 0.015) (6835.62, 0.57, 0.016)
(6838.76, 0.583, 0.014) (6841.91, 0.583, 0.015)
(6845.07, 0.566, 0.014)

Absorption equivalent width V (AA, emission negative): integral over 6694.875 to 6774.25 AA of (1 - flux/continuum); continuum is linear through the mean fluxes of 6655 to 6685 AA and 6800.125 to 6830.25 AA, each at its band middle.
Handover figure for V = 5.1 AA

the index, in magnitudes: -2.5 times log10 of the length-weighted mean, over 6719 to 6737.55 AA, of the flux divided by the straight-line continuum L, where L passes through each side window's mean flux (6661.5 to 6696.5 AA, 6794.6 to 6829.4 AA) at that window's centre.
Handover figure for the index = 0.139 mag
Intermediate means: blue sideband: 0.66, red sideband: 0.553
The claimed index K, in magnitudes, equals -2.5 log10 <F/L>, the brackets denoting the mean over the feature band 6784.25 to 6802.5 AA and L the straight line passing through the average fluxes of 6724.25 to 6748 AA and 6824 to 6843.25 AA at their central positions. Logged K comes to 0.06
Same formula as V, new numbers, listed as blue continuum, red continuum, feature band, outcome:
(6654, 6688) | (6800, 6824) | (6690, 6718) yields 0.84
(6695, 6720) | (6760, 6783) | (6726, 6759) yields 2.27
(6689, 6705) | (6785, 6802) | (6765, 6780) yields -1.26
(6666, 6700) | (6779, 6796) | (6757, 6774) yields -0.73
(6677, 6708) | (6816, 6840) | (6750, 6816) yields 2.39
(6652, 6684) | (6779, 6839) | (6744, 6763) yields 1.55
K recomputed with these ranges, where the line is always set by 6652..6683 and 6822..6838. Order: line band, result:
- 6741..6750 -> 0.13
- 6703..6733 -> 0.11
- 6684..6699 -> 0.06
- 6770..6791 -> 0.07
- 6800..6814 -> 0.05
